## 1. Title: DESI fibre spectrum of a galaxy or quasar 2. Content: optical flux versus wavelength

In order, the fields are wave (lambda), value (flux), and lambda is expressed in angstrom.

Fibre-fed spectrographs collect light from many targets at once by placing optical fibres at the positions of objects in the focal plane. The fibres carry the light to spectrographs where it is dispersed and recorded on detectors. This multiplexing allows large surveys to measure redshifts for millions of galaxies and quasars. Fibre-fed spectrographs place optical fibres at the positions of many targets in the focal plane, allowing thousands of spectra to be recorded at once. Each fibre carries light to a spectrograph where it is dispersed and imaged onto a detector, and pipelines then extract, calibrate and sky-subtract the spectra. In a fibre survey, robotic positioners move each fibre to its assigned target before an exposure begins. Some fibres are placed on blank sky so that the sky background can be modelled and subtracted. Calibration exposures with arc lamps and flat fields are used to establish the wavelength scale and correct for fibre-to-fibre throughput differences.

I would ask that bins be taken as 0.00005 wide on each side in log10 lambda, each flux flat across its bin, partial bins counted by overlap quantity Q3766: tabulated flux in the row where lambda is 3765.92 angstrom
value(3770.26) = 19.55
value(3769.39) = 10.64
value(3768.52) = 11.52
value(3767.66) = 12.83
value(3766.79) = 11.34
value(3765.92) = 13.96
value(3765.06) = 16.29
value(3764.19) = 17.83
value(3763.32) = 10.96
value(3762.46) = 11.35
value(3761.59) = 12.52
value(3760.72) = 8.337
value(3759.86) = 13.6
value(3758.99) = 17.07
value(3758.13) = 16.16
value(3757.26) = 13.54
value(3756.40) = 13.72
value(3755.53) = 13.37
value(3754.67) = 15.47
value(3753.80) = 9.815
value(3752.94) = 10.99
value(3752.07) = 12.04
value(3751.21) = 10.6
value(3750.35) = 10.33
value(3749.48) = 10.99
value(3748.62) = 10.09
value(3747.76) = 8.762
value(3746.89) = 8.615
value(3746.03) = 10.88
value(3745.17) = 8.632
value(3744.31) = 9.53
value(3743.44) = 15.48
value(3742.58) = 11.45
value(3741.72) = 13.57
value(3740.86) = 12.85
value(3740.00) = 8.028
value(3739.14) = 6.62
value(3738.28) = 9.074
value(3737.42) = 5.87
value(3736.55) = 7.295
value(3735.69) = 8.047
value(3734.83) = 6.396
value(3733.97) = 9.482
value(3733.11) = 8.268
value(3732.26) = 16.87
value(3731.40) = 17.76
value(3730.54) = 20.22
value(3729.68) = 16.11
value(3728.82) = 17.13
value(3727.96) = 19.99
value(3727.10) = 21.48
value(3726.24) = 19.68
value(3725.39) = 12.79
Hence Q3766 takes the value 13.96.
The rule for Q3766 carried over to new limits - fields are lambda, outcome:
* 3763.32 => 10.96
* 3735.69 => 8.047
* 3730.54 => 20.22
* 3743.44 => 15.48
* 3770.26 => 19.55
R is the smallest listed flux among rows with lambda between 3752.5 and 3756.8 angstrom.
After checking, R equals 9.815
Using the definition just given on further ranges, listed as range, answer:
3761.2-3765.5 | 10.96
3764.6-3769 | 11.34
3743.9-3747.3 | 8.615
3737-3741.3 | 5.87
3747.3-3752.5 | 8.762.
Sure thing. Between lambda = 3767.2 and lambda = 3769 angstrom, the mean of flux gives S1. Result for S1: 12.1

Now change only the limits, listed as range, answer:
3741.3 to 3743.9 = 13.4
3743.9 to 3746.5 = 9.69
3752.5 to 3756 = 12.4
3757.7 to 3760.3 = 15.6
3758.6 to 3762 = 12.8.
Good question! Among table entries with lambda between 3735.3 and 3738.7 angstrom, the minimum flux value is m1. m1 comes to 5.87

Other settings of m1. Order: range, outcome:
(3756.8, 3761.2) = 8.337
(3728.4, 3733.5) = 8.268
